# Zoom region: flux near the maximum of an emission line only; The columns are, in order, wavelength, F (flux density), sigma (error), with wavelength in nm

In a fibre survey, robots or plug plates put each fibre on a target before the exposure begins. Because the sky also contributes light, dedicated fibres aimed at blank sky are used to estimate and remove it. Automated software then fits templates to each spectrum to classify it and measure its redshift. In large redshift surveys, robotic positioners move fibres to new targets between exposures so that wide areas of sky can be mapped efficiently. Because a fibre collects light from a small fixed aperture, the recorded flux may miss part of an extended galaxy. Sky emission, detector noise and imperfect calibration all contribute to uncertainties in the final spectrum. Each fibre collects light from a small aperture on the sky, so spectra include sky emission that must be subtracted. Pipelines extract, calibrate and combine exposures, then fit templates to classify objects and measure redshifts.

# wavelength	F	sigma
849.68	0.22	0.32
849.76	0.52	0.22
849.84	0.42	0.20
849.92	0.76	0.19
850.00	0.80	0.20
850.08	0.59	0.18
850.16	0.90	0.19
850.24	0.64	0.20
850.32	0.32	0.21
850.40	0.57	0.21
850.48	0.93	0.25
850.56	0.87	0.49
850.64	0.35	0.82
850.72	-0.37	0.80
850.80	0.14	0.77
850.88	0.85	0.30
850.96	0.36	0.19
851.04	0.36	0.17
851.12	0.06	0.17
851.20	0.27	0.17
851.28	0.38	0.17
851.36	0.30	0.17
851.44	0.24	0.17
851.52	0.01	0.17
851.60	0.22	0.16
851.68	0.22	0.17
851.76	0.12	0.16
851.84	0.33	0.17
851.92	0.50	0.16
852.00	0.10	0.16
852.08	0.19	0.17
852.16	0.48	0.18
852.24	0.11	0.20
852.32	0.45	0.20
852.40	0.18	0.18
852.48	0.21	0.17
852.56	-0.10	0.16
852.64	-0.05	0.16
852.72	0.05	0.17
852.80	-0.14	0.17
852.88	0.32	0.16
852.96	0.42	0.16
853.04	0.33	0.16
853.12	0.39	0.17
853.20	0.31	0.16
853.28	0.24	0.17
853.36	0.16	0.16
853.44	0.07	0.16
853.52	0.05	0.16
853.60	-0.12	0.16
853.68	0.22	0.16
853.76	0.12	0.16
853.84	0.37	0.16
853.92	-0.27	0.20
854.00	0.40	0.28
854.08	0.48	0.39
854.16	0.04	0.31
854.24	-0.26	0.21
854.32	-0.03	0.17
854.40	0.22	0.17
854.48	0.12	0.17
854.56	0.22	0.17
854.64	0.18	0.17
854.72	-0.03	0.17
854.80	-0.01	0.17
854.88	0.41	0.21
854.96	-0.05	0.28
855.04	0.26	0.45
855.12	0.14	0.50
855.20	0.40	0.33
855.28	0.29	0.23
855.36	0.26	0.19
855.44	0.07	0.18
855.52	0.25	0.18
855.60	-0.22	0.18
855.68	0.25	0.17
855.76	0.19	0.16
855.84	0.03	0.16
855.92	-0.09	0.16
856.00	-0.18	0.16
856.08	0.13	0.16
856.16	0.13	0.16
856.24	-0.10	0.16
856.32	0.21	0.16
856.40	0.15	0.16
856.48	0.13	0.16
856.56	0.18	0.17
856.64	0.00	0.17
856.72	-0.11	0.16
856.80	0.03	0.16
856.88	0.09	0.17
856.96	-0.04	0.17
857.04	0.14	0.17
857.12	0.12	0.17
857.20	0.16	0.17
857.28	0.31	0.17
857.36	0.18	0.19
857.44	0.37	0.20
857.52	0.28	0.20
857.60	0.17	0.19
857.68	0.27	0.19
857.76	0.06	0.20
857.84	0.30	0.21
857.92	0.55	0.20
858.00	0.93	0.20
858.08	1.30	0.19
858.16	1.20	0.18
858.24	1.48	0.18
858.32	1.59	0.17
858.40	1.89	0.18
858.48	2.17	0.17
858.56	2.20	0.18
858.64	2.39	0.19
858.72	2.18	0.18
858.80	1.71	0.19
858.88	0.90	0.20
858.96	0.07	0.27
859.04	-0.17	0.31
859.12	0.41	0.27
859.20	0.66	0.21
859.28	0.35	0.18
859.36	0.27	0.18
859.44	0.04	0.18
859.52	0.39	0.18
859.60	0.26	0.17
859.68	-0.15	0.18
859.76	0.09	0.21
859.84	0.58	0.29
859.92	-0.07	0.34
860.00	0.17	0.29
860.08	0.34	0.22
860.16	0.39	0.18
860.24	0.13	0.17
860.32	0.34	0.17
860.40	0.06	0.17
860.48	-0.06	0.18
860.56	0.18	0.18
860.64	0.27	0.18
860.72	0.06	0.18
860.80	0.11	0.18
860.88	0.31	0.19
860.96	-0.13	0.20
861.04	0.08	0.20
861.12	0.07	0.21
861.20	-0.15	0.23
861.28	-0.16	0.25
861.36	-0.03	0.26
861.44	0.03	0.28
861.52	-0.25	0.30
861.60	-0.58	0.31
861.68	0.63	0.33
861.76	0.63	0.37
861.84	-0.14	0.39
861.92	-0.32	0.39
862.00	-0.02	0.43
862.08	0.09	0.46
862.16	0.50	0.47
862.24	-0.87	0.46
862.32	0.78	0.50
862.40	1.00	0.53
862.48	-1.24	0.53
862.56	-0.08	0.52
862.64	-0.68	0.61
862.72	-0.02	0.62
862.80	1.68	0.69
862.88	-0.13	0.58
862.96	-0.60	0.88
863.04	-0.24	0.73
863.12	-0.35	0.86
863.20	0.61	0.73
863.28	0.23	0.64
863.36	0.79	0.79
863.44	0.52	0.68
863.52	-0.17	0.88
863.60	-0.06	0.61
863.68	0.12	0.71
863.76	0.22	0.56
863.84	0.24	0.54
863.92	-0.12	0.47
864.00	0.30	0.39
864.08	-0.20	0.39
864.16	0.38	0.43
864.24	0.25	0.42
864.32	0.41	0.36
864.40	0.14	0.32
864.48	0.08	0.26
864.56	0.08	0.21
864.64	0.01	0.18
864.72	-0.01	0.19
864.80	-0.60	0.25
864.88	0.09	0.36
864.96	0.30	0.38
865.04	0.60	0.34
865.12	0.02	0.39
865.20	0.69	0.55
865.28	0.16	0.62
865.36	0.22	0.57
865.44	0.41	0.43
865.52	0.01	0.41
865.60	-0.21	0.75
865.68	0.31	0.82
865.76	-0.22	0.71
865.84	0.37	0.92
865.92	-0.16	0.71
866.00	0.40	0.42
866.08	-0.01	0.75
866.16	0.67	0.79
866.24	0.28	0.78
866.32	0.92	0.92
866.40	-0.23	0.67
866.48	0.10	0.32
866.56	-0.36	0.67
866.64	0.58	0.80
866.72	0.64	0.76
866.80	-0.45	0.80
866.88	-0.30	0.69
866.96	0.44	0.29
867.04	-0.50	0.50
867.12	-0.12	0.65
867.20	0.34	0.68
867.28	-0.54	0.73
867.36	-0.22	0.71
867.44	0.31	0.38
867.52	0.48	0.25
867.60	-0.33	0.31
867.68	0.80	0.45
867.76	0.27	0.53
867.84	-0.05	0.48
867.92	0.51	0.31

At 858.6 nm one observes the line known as [O III]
